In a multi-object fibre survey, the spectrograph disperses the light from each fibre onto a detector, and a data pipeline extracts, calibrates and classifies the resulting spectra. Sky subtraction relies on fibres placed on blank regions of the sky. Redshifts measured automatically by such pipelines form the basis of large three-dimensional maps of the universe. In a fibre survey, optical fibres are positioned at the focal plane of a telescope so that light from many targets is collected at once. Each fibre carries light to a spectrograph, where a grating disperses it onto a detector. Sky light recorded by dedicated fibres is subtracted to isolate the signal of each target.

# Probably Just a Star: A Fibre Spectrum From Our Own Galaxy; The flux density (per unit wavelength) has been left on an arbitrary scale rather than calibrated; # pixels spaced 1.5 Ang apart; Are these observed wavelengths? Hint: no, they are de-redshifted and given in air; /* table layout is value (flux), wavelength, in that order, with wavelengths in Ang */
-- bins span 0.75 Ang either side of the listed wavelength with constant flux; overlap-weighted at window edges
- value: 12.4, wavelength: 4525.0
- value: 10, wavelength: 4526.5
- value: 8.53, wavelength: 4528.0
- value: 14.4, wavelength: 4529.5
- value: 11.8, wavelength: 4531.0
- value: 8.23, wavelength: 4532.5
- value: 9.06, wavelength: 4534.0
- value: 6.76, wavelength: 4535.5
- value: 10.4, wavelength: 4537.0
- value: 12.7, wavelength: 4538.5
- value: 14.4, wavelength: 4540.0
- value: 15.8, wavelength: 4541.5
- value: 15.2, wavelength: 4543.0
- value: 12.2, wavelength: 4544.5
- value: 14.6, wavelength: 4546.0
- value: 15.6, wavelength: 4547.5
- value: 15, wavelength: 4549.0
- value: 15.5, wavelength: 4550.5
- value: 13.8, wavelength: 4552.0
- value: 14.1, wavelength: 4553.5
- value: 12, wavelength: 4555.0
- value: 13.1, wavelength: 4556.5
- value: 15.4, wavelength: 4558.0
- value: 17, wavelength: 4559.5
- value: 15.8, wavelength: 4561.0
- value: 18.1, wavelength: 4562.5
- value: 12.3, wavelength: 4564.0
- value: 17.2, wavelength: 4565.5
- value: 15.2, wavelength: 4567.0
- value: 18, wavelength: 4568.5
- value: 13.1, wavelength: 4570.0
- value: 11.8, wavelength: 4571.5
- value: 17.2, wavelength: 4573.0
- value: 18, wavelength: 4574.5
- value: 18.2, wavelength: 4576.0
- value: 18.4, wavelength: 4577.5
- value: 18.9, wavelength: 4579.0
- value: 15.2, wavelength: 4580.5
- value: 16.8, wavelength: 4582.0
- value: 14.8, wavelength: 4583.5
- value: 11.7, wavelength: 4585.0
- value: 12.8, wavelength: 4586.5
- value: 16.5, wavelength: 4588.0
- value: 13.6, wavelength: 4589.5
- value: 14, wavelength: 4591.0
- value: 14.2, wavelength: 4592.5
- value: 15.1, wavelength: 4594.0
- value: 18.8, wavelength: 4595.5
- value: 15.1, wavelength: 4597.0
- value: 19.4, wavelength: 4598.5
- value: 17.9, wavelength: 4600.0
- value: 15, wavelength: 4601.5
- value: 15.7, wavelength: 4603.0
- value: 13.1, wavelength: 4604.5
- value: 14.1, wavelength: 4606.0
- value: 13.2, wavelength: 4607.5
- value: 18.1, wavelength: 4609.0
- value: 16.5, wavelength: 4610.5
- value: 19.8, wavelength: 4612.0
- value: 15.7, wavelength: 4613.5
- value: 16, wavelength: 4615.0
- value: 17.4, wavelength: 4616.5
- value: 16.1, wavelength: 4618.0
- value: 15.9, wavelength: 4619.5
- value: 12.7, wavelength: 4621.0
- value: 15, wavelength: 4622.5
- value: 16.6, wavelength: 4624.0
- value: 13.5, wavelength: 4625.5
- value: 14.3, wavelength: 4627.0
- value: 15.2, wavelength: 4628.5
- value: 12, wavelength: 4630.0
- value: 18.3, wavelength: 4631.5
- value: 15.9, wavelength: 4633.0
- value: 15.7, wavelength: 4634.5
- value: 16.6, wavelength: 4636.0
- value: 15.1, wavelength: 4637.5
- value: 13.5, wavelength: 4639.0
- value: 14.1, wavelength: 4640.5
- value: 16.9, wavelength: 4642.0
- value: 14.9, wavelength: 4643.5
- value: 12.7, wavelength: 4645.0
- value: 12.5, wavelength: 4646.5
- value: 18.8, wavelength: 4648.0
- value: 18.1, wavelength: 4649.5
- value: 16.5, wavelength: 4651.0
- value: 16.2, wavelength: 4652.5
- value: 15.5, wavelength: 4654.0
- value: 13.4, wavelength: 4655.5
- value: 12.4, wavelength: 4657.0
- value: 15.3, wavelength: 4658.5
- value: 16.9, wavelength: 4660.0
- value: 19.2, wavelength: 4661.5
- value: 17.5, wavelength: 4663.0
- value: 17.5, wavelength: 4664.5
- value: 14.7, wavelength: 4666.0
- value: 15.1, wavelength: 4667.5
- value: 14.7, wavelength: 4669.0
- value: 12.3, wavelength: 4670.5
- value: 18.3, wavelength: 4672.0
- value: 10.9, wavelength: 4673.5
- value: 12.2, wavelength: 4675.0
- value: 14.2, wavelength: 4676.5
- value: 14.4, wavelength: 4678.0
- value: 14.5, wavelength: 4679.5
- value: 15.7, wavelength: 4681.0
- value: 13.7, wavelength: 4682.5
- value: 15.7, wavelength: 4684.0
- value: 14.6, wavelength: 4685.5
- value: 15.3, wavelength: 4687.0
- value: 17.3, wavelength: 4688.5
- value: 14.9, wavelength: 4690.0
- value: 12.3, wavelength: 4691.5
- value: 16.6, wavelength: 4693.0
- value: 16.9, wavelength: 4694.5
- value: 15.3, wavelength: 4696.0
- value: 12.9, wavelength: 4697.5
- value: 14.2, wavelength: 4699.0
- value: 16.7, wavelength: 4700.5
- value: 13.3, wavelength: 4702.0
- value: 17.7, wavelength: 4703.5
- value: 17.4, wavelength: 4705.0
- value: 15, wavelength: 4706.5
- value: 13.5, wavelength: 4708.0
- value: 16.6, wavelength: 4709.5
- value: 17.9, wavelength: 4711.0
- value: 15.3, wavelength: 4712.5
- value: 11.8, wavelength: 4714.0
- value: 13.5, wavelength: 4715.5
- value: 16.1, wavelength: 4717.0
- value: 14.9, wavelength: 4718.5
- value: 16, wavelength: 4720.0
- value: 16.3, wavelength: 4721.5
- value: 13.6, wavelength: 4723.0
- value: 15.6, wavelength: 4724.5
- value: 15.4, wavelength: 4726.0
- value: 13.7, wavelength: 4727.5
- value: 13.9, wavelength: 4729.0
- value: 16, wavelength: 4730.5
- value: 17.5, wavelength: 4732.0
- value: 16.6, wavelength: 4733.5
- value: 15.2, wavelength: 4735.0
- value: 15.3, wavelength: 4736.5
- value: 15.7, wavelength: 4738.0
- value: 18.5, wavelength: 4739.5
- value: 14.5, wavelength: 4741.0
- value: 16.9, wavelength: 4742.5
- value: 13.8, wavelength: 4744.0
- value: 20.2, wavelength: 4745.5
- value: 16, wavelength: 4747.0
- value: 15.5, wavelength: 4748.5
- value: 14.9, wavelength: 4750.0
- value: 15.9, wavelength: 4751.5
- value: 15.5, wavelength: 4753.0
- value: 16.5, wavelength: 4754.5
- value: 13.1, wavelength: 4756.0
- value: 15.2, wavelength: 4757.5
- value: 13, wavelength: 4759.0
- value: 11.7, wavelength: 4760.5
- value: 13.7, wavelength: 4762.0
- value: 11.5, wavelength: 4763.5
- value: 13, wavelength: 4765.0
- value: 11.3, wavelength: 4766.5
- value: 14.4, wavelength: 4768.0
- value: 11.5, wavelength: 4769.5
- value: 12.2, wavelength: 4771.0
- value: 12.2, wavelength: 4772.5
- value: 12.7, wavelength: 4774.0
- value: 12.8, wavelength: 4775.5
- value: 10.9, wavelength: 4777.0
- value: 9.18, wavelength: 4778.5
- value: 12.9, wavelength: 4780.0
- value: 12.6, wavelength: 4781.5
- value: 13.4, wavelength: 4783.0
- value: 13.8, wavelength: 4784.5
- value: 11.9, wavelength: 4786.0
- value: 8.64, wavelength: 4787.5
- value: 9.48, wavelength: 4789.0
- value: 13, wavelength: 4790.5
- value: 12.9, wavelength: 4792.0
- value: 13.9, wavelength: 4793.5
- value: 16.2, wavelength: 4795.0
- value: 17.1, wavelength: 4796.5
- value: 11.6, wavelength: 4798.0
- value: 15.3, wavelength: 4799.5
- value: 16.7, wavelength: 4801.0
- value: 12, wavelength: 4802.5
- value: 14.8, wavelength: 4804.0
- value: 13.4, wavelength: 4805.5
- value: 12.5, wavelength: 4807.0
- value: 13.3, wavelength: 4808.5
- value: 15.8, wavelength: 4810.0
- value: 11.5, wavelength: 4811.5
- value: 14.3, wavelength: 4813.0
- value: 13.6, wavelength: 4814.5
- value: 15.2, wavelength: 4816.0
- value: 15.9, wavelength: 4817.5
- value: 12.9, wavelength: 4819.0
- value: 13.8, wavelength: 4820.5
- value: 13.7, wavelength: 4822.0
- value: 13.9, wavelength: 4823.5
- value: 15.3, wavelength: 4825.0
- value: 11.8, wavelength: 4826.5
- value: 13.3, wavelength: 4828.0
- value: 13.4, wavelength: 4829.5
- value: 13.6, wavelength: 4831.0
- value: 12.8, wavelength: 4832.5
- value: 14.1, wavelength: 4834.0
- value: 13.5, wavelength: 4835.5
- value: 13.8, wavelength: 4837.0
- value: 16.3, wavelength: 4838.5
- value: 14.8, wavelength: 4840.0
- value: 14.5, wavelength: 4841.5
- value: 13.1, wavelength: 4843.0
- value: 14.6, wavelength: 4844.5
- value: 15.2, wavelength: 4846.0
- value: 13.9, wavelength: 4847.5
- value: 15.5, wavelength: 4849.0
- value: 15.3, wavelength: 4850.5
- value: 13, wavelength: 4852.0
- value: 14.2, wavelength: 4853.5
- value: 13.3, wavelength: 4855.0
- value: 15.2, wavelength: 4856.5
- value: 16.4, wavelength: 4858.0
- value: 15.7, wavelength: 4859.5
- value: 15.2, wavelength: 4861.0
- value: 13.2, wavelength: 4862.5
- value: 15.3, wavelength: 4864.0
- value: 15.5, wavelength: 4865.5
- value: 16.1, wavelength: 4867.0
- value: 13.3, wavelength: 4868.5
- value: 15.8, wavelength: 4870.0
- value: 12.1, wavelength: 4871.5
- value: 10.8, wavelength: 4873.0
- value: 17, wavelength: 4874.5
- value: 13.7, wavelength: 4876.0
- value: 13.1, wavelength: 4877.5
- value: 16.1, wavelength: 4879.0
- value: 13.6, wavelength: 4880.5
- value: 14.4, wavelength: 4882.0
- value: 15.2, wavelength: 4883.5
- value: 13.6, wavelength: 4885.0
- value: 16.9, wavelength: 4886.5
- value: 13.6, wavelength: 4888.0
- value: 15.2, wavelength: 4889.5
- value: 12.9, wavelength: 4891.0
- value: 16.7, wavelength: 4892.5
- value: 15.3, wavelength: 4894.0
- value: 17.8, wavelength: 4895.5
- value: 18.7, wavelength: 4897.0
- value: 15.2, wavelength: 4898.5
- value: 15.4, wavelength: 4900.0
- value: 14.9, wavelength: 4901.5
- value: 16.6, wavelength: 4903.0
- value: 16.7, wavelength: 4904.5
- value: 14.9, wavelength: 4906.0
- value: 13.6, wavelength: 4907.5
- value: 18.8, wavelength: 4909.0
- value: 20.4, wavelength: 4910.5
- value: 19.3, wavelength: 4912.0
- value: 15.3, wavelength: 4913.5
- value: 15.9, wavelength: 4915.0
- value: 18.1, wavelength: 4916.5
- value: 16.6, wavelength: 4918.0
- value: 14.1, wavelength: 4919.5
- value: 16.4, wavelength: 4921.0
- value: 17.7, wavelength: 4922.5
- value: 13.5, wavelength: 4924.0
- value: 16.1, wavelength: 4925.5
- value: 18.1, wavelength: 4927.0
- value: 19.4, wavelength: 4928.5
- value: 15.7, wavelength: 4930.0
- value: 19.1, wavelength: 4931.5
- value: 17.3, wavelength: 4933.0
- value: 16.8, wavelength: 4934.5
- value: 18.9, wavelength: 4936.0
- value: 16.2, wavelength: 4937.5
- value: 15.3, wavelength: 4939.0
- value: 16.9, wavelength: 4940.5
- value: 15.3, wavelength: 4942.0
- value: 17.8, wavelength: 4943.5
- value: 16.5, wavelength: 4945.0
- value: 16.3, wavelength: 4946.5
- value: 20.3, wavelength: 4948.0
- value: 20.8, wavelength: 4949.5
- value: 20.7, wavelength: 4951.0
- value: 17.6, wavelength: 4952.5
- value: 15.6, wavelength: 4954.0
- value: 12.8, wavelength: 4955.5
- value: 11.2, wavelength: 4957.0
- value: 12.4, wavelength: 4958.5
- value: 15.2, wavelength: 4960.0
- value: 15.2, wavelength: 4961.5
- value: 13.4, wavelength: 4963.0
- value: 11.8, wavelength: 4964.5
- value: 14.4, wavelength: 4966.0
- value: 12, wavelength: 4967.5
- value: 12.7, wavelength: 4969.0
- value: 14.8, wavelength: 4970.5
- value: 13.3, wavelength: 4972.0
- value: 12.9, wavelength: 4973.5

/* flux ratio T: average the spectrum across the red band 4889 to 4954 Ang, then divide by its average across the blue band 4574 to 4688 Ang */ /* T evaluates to 1.1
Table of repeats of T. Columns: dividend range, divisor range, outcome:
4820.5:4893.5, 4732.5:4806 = 1.04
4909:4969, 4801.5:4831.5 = 1.19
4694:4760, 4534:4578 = 1.06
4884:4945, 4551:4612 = 1.06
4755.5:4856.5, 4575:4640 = 0.86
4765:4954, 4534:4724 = 0.98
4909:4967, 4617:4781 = 1.11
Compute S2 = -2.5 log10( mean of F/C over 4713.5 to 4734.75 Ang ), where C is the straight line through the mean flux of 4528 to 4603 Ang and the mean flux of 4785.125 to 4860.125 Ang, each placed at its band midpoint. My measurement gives -0.068 mag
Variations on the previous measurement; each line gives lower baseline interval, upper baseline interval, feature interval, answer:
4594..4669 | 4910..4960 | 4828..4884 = 0.15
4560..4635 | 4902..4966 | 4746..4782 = 0.20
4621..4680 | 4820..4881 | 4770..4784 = 0.20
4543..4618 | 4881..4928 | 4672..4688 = 0.10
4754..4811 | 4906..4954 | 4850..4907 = 0.06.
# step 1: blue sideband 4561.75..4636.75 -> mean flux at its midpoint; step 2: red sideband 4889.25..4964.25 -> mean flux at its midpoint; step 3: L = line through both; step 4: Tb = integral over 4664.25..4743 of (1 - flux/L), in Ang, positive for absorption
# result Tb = 3.75 Ang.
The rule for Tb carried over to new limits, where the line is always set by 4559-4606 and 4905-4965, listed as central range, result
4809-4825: 2.1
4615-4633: 0.7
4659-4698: 1.9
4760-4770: 2.2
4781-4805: 4.2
